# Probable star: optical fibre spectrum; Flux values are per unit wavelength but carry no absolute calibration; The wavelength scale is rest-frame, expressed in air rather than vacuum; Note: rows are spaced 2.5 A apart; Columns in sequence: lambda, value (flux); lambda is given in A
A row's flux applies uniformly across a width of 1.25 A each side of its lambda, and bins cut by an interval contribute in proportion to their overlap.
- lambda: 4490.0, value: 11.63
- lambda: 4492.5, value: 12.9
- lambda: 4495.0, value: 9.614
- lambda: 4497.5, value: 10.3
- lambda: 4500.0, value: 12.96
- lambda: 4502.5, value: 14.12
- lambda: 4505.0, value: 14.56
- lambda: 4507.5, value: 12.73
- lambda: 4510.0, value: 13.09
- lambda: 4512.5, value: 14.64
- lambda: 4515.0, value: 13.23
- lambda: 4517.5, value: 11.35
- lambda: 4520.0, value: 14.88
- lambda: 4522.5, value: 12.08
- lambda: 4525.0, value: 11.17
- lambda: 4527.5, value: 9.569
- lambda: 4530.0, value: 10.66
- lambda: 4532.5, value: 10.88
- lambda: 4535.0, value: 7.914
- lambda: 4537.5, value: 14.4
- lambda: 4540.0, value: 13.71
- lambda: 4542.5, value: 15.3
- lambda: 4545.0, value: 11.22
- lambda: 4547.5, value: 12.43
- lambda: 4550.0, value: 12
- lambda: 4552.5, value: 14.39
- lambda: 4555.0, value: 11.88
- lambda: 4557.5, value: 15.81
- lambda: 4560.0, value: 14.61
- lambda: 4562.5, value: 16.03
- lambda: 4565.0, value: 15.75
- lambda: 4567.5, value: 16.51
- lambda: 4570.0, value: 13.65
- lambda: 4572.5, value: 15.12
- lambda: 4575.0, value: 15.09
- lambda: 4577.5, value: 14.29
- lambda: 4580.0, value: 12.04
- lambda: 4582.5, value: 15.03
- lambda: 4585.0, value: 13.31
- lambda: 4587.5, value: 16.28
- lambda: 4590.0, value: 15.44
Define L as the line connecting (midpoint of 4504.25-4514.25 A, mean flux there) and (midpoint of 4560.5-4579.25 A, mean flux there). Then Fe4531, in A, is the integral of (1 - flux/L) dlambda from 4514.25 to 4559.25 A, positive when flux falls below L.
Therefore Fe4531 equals 6.1 A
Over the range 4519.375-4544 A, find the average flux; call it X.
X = 12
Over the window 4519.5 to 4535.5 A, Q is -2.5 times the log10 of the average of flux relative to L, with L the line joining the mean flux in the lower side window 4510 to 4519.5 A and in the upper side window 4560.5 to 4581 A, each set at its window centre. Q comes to 0.23 mag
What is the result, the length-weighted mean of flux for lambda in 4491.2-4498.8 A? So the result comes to 11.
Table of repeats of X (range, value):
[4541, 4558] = 13.2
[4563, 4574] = 15.3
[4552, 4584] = 14.6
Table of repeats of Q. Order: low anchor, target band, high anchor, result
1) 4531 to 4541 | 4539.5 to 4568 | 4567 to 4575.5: -0.06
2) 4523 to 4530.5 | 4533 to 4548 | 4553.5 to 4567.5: 0.00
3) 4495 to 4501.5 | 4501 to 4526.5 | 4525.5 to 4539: -0.19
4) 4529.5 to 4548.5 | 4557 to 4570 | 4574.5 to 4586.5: -0.18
